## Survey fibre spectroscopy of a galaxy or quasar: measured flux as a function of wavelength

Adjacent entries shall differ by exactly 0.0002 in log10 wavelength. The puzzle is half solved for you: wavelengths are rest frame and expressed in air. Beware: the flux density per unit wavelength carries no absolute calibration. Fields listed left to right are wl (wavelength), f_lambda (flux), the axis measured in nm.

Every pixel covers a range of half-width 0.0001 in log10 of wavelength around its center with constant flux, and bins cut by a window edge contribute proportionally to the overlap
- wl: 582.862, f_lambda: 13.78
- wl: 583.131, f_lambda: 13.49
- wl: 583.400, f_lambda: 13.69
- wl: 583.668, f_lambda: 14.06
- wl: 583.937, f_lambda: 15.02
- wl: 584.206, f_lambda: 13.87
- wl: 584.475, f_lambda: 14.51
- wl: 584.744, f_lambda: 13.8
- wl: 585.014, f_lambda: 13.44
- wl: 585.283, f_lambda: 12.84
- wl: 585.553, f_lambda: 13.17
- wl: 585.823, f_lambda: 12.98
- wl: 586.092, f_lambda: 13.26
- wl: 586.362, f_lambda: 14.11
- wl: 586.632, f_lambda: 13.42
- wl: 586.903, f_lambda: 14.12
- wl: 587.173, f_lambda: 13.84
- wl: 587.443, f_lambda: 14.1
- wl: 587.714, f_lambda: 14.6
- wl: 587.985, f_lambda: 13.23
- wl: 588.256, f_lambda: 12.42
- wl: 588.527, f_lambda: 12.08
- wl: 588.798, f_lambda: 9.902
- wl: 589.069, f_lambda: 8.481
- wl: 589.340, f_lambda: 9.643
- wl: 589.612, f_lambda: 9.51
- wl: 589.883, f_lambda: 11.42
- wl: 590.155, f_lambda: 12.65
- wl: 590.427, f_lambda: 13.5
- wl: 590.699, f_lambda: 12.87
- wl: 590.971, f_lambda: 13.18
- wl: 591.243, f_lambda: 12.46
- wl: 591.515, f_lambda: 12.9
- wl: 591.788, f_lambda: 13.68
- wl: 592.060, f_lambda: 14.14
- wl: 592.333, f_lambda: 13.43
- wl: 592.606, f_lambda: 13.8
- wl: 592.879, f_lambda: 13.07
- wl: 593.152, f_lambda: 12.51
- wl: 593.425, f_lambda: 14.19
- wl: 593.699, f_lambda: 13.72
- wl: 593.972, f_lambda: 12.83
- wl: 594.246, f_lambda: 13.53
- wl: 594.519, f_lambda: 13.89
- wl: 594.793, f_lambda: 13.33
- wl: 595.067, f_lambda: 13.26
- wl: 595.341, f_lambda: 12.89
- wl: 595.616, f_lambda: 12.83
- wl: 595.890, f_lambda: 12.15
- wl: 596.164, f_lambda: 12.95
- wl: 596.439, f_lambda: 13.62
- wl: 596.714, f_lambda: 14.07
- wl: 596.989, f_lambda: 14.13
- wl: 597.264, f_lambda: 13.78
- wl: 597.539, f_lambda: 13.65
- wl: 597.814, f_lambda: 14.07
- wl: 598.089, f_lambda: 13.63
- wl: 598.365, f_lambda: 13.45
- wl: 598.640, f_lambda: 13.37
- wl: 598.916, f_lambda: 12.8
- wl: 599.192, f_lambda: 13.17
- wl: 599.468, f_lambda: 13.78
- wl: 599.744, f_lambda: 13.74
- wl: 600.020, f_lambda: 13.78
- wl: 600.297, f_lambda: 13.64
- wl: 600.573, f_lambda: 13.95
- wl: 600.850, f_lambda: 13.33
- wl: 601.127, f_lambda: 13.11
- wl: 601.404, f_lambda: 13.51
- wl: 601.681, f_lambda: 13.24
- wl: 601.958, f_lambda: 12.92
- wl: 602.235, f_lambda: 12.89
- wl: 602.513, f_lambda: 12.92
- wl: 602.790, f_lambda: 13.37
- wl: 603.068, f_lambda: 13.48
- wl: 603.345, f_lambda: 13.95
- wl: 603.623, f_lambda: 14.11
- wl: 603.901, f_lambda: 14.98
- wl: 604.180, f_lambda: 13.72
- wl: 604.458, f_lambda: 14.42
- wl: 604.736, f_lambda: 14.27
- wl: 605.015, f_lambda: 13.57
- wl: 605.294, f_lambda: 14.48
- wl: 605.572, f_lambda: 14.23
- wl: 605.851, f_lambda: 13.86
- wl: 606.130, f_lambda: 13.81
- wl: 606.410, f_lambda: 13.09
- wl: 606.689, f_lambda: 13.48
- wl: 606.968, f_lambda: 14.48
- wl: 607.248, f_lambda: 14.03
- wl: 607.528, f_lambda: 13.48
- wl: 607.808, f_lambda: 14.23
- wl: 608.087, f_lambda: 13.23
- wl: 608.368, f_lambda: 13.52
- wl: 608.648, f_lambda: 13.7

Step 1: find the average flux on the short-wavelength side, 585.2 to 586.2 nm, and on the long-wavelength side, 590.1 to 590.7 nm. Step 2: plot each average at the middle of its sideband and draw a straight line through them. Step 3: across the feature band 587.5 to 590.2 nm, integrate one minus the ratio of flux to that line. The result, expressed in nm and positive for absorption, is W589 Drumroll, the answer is 0.34 nm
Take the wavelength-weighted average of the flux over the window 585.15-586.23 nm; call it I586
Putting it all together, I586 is 13.1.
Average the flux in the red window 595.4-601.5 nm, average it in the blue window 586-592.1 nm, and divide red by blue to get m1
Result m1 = 1.07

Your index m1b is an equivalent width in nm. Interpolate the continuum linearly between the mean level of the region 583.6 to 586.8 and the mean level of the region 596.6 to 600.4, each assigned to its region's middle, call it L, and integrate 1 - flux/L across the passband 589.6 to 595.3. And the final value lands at 0.23 nm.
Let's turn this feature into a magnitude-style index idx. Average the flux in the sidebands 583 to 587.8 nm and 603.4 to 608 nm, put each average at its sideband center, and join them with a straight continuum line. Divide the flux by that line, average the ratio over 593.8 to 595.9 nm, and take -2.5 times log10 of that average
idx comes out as 0.06 mag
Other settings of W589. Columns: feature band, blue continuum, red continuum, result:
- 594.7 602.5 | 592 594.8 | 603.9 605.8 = 0.23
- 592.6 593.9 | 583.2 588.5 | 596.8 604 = 0.02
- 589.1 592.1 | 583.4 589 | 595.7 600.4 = 0.28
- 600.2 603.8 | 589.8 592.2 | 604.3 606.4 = 0.09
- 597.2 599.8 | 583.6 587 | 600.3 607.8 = 0.04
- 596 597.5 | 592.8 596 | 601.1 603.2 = -0.06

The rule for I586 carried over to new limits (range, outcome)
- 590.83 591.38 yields 12.8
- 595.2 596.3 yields 12.7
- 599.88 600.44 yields 13.7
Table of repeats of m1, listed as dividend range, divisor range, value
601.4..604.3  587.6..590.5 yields 1.18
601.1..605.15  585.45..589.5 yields 1.08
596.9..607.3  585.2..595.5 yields 1.06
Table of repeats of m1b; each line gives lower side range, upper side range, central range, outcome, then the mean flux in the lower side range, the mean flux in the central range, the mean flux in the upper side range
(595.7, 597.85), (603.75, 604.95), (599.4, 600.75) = 0.008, 13.5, 13.8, 14.3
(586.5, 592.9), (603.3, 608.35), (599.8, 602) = 0.011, 12.6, 13.5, 14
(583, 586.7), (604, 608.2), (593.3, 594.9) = 0.024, 13.7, 13.6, 13.9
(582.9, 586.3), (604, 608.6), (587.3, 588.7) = 0.053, 13.7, 13.2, 13.9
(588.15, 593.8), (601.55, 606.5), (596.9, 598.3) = -0.082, 12.4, 13.8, 13.7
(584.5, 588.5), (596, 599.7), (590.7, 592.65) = 0.032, 13.5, 13.3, 13.6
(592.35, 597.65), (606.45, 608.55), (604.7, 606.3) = -0.037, 13.4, 14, 13.7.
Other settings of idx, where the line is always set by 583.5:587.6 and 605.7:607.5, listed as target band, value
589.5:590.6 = 0.16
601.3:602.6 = 0.06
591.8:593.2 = 0.02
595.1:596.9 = 0.05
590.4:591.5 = 0.07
